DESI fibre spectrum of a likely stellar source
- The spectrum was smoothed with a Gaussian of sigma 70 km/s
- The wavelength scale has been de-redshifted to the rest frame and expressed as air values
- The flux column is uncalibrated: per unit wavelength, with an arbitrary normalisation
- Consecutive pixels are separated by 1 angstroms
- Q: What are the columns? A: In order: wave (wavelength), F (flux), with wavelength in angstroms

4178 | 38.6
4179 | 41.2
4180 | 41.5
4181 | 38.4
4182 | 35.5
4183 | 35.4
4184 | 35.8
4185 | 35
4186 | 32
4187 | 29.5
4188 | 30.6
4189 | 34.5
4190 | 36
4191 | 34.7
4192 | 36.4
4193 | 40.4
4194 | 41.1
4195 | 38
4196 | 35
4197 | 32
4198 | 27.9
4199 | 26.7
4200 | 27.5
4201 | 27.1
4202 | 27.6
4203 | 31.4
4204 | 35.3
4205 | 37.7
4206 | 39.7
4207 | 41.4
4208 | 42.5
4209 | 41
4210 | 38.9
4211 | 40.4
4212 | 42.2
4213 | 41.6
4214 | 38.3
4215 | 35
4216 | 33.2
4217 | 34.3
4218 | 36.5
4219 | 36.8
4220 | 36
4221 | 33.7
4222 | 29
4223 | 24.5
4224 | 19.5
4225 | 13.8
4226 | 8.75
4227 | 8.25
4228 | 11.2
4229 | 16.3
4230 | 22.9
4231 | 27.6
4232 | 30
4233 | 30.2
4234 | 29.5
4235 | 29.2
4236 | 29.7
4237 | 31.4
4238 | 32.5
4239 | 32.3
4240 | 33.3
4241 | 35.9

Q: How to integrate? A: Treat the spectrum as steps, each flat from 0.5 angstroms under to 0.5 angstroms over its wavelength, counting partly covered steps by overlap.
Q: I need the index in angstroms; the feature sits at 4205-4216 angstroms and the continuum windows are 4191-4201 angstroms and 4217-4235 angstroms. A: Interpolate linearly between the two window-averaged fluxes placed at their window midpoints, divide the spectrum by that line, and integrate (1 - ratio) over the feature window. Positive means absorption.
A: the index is -3.9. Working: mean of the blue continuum 33.6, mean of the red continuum 24.8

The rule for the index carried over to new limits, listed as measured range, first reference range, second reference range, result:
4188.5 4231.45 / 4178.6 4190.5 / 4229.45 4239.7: 1.19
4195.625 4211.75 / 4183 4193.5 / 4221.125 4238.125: -2.43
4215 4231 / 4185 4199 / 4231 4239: 3.44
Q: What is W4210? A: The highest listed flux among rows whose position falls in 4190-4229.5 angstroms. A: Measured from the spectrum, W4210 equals 42.5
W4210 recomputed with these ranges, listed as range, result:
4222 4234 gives 30.2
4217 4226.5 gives 36.8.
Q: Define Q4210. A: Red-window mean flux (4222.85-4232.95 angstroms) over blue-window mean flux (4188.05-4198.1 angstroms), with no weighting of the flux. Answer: 0.5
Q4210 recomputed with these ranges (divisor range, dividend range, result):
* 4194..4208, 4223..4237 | 0.65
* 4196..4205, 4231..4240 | 1.01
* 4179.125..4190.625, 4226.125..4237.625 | 0.68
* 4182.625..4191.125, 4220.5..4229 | 0.55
